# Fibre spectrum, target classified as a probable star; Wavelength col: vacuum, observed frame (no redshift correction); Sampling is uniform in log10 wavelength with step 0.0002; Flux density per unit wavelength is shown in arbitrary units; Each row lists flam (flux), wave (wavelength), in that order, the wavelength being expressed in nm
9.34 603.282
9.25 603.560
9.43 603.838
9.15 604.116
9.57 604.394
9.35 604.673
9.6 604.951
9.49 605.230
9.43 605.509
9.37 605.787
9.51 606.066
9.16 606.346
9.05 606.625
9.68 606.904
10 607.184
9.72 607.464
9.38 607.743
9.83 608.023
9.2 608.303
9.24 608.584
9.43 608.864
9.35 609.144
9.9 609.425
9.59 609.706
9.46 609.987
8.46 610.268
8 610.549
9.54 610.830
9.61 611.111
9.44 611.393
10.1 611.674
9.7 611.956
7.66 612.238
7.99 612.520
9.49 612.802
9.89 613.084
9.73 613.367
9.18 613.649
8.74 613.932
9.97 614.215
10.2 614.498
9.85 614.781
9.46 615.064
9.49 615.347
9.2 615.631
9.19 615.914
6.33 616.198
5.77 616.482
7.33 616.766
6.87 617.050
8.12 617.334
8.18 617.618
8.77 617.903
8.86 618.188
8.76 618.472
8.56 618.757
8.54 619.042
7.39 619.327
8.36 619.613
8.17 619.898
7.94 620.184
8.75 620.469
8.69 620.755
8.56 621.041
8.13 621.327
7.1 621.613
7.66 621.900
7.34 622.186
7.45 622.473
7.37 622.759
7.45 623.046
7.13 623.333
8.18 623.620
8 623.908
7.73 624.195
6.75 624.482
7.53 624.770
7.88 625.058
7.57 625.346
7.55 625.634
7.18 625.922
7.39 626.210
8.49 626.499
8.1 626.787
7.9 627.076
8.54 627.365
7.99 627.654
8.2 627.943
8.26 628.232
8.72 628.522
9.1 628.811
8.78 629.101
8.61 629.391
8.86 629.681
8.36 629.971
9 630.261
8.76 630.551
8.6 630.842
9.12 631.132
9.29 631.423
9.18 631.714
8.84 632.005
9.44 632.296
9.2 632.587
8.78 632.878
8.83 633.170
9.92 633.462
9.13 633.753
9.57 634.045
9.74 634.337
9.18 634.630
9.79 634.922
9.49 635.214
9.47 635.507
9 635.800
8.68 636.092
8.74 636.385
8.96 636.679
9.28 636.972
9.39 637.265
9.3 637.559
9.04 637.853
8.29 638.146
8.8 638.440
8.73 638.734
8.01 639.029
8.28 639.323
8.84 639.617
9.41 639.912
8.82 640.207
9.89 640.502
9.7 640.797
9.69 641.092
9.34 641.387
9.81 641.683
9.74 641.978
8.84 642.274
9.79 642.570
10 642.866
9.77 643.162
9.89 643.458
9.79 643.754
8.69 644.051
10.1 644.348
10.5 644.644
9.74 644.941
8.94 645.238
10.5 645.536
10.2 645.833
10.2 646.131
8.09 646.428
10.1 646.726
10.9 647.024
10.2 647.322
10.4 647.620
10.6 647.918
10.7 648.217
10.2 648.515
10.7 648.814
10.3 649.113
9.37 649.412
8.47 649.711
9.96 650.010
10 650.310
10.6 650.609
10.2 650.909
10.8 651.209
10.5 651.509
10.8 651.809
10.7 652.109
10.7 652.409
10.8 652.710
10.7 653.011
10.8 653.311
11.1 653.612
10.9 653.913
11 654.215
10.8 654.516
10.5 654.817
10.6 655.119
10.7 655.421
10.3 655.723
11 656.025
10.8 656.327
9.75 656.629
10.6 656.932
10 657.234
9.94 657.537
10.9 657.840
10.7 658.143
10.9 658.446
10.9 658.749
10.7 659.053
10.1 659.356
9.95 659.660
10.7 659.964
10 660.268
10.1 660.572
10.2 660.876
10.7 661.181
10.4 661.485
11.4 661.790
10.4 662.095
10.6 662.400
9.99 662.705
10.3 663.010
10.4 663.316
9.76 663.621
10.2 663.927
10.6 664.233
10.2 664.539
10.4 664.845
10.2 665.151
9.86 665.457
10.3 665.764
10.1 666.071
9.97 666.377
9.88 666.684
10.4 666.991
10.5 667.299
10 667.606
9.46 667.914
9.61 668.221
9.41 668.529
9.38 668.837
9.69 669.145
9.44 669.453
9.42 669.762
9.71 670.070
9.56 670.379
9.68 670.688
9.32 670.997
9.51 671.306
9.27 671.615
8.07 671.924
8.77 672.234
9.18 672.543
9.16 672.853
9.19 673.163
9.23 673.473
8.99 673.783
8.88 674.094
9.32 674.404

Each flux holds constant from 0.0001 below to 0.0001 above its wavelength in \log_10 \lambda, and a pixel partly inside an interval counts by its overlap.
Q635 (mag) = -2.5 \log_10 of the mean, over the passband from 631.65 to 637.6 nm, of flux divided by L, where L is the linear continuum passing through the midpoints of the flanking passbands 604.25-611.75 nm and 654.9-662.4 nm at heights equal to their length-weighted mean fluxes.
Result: 0.085 mag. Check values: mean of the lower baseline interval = 9.42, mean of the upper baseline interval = 10.5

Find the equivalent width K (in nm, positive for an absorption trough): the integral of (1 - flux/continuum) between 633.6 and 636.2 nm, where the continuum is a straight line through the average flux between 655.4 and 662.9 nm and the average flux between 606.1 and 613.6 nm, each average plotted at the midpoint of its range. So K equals 0.15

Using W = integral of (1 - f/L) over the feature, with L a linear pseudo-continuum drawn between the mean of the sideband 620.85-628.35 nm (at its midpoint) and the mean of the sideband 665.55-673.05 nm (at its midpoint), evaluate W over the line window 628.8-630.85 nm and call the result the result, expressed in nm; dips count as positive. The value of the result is -0.201 nm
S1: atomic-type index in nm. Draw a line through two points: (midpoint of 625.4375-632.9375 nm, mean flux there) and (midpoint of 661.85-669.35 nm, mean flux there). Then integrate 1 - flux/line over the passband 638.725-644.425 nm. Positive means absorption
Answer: -0.187 nm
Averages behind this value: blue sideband 8.54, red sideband 10.1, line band 9.36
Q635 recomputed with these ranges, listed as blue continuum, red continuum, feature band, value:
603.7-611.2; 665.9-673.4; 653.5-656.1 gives -0.14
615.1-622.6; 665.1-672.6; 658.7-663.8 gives -0.11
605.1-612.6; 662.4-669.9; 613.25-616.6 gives 0.05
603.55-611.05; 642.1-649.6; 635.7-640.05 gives 0.11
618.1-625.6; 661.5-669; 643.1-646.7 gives -0.07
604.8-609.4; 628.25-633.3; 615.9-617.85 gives 0.25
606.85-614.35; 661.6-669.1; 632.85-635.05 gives 0.03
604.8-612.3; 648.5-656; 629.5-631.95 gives 0.12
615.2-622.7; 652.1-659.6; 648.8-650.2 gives 0.06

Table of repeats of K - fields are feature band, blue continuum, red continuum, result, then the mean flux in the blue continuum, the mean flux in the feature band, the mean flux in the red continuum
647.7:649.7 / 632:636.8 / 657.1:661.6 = -0.06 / 9.23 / 10.2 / 10.4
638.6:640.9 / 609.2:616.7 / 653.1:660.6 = 0.24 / 9.06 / 8.95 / 10.6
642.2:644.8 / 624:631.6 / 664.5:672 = -0.27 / 8.25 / 9.73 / 9.74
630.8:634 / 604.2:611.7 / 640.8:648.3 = 0.18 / 9.41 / 9.15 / 9.85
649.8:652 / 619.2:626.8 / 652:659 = -0.02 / 7.77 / 10.4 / 10.7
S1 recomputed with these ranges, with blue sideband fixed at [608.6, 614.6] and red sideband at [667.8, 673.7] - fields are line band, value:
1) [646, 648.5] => -0.23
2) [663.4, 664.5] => -0.10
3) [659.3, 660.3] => -0.10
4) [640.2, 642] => -0.06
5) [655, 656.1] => -0.16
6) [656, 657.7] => -0.18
